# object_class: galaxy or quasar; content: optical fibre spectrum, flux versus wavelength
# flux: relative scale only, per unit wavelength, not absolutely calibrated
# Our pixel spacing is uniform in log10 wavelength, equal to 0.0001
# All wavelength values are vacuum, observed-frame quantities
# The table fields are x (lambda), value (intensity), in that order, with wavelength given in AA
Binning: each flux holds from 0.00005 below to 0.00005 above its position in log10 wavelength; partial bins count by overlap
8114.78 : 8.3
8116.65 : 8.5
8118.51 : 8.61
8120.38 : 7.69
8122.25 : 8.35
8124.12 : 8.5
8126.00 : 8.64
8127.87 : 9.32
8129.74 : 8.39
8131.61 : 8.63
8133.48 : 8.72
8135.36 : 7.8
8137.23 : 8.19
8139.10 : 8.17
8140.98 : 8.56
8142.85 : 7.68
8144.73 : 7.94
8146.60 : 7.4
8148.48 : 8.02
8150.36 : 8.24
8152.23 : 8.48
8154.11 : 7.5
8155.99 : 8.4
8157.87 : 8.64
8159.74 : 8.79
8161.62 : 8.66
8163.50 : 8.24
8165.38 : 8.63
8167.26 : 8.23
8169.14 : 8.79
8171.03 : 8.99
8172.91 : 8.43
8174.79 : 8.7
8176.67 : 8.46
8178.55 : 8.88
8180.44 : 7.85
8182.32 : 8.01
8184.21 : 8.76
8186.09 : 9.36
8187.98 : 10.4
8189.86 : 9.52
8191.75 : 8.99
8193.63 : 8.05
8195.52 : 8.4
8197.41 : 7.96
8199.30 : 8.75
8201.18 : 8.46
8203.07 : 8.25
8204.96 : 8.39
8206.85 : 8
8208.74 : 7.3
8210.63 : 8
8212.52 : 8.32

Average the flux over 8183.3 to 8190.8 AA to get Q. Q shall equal 9.52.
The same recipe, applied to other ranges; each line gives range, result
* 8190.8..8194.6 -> 8.52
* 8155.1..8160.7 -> 8.62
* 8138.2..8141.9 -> 8.35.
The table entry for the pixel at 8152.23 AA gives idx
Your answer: 8.48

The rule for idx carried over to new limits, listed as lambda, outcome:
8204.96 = 8.39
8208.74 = 7.3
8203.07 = 8.25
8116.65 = 8.5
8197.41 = 7.96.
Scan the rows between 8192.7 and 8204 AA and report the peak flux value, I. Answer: 8.75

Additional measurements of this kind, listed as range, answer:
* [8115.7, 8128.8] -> 9.32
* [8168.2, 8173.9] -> 8.99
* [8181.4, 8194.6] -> 10.4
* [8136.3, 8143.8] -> 8.56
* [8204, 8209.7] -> 8.39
